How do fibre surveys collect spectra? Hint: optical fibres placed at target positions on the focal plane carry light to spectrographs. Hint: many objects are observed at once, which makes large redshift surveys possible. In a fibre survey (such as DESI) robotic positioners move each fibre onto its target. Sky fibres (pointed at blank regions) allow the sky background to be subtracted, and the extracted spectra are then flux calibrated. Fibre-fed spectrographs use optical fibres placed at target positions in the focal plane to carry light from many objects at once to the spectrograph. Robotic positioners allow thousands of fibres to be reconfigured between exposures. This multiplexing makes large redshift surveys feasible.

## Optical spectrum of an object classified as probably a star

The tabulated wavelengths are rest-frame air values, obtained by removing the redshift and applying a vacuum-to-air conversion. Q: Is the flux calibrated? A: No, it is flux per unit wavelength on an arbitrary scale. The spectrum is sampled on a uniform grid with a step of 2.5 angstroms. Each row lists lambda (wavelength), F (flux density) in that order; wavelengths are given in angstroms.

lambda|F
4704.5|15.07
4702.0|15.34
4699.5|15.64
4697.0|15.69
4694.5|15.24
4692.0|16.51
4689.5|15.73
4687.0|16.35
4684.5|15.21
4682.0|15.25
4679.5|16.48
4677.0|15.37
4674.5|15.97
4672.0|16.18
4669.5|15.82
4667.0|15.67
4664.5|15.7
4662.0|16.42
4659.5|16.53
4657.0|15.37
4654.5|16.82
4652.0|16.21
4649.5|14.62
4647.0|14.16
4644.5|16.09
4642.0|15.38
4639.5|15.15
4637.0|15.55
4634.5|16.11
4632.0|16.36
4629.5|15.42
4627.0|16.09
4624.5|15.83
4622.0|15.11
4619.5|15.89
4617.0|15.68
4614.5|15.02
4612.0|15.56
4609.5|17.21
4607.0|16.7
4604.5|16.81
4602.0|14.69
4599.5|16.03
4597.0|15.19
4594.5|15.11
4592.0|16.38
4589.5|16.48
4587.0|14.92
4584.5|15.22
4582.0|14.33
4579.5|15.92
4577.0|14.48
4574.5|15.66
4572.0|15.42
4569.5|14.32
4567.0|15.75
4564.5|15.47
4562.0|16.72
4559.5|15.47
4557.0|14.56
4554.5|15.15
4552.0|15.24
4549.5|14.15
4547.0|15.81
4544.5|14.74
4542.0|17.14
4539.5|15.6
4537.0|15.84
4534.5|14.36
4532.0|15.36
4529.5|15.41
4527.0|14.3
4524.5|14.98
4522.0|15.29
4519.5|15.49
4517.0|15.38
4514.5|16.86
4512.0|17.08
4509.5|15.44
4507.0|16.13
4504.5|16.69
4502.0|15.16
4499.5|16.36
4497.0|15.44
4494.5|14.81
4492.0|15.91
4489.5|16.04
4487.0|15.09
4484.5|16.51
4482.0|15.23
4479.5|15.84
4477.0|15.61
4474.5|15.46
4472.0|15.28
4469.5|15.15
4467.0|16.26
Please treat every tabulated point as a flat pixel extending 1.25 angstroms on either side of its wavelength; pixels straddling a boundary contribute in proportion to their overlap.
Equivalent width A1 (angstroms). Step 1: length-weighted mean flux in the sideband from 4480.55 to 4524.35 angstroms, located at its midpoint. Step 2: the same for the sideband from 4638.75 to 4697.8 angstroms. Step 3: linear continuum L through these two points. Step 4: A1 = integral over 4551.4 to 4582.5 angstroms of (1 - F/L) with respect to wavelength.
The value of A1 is 1.0 angstroms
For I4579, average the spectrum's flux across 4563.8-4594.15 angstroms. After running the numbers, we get 15.4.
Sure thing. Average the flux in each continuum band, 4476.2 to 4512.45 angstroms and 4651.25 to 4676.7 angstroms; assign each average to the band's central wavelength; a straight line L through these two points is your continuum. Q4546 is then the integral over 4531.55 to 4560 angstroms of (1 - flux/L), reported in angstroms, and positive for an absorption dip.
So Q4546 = 1.1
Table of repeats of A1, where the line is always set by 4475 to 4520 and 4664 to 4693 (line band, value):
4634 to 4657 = 0.5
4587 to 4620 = 0.0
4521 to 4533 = 0.6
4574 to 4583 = 0.4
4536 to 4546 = 0.0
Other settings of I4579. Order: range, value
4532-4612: 15.5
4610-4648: 15.6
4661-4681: 15.9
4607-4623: 15.8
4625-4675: 15.8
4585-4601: 15.6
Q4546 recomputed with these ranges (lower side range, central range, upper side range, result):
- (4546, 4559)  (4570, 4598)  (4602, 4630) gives 0.17 angstroms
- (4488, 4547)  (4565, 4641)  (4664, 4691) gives 0.57 angstroms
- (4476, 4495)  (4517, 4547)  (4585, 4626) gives 0.70 angstroms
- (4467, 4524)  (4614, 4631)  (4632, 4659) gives 0.02 angstroms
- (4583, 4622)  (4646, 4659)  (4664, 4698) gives 0.22 angstroms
